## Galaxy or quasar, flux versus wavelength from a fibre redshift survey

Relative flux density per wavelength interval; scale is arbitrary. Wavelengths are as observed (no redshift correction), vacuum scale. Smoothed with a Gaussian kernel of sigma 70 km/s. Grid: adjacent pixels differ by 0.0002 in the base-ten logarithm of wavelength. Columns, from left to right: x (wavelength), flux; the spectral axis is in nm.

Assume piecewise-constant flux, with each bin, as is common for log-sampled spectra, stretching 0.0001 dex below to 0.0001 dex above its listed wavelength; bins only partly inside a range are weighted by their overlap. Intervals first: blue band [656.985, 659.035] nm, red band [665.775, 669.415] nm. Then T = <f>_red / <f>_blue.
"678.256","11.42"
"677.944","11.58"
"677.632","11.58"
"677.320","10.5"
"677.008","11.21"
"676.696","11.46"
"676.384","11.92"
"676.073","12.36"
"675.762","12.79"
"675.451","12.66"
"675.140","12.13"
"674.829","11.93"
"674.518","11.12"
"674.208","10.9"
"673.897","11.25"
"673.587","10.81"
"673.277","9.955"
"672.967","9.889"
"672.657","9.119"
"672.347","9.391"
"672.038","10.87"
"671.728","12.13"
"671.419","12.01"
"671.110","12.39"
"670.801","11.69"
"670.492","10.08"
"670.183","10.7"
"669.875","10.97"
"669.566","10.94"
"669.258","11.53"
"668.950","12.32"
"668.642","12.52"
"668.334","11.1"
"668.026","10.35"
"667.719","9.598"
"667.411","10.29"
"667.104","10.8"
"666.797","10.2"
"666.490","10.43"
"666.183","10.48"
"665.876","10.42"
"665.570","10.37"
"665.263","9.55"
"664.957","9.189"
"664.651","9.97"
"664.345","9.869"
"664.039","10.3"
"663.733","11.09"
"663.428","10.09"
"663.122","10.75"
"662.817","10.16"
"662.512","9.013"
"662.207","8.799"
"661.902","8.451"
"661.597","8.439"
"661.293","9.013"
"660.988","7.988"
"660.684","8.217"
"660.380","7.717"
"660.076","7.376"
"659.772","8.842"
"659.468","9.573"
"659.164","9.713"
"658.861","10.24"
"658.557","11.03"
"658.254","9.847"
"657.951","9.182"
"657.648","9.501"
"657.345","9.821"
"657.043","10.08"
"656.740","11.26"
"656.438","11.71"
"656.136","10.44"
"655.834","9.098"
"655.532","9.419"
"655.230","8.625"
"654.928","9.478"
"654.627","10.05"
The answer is 1.09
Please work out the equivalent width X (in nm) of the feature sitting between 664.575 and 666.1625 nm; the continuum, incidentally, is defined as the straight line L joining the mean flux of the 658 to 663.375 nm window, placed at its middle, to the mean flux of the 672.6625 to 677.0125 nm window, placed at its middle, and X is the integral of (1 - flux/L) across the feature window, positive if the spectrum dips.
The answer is -0.01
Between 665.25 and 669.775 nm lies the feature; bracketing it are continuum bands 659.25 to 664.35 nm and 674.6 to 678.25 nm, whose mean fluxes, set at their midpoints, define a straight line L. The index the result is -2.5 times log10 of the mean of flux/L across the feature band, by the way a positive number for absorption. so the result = -0.06 mag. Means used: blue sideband 9.15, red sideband 11.8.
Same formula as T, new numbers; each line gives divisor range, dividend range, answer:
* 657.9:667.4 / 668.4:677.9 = 1.18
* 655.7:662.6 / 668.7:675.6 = 1.19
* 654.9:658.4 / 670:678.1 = 1.14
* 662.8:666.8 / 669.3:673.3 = 1.06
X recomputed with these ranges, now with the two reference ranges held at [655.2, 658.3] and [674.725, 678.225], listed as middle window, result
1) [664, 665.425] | 0.13 nm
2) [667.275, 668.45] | 0.07 nm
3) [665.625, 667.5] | 0.08 nm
